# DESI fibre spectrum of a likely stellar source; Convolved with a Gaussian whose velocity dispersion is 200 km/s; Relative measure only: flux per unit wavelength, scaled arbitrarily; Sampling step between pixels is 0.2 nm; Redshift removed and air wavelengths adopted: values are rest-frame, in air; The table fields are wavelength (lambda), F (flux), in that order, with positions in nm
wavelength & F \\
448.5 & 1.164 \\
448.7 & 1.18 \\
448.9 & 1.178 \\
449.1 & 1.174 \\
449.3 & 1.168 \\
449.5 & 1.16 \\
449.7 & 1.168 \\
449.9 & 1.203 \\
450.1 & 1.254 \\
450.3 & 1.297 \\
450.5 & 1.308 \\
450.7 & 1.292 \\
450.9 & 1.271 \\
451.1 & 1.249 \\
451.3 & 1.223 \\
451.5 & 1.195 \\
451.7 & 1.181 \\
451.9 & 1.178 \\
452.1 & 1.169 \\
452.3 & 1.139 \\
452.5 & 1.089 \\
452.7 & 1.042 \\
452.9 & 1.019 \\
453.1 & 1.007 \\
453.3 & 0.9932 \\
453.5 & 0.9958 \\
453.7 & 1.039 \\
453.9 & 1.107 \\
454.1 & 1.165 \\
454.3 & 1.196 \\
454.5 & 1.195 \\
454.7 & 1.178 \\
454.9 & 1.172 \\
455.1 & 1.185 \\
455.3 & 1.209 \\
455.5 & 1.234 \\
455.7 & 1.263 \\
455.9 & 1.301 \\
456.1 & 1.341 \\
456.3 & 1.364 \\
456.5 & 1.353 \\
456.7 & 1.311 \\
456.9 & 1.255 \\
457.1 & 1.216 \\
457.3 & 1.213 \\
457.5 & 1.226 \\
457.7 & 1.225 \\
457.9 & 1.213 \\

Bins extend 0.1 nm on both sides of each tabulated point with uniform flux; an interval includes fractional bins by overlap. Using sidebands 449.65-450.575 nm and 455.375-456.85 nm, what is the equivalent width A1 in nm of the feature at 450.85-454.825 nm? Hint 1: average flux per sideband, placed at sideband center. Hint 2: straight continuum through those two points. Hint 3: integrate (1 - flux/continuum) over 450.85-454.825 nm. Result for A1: 0.45 nm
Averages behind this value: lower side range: 1.25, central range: 1.13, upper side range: 1.31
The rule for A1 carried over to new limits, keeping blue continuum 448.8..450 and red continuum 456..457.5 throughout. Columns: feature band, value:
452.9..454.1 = 0.19 nm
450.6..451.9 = -0.03 nm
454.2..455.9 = 0.07 nm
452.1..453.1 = 0.12 nm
